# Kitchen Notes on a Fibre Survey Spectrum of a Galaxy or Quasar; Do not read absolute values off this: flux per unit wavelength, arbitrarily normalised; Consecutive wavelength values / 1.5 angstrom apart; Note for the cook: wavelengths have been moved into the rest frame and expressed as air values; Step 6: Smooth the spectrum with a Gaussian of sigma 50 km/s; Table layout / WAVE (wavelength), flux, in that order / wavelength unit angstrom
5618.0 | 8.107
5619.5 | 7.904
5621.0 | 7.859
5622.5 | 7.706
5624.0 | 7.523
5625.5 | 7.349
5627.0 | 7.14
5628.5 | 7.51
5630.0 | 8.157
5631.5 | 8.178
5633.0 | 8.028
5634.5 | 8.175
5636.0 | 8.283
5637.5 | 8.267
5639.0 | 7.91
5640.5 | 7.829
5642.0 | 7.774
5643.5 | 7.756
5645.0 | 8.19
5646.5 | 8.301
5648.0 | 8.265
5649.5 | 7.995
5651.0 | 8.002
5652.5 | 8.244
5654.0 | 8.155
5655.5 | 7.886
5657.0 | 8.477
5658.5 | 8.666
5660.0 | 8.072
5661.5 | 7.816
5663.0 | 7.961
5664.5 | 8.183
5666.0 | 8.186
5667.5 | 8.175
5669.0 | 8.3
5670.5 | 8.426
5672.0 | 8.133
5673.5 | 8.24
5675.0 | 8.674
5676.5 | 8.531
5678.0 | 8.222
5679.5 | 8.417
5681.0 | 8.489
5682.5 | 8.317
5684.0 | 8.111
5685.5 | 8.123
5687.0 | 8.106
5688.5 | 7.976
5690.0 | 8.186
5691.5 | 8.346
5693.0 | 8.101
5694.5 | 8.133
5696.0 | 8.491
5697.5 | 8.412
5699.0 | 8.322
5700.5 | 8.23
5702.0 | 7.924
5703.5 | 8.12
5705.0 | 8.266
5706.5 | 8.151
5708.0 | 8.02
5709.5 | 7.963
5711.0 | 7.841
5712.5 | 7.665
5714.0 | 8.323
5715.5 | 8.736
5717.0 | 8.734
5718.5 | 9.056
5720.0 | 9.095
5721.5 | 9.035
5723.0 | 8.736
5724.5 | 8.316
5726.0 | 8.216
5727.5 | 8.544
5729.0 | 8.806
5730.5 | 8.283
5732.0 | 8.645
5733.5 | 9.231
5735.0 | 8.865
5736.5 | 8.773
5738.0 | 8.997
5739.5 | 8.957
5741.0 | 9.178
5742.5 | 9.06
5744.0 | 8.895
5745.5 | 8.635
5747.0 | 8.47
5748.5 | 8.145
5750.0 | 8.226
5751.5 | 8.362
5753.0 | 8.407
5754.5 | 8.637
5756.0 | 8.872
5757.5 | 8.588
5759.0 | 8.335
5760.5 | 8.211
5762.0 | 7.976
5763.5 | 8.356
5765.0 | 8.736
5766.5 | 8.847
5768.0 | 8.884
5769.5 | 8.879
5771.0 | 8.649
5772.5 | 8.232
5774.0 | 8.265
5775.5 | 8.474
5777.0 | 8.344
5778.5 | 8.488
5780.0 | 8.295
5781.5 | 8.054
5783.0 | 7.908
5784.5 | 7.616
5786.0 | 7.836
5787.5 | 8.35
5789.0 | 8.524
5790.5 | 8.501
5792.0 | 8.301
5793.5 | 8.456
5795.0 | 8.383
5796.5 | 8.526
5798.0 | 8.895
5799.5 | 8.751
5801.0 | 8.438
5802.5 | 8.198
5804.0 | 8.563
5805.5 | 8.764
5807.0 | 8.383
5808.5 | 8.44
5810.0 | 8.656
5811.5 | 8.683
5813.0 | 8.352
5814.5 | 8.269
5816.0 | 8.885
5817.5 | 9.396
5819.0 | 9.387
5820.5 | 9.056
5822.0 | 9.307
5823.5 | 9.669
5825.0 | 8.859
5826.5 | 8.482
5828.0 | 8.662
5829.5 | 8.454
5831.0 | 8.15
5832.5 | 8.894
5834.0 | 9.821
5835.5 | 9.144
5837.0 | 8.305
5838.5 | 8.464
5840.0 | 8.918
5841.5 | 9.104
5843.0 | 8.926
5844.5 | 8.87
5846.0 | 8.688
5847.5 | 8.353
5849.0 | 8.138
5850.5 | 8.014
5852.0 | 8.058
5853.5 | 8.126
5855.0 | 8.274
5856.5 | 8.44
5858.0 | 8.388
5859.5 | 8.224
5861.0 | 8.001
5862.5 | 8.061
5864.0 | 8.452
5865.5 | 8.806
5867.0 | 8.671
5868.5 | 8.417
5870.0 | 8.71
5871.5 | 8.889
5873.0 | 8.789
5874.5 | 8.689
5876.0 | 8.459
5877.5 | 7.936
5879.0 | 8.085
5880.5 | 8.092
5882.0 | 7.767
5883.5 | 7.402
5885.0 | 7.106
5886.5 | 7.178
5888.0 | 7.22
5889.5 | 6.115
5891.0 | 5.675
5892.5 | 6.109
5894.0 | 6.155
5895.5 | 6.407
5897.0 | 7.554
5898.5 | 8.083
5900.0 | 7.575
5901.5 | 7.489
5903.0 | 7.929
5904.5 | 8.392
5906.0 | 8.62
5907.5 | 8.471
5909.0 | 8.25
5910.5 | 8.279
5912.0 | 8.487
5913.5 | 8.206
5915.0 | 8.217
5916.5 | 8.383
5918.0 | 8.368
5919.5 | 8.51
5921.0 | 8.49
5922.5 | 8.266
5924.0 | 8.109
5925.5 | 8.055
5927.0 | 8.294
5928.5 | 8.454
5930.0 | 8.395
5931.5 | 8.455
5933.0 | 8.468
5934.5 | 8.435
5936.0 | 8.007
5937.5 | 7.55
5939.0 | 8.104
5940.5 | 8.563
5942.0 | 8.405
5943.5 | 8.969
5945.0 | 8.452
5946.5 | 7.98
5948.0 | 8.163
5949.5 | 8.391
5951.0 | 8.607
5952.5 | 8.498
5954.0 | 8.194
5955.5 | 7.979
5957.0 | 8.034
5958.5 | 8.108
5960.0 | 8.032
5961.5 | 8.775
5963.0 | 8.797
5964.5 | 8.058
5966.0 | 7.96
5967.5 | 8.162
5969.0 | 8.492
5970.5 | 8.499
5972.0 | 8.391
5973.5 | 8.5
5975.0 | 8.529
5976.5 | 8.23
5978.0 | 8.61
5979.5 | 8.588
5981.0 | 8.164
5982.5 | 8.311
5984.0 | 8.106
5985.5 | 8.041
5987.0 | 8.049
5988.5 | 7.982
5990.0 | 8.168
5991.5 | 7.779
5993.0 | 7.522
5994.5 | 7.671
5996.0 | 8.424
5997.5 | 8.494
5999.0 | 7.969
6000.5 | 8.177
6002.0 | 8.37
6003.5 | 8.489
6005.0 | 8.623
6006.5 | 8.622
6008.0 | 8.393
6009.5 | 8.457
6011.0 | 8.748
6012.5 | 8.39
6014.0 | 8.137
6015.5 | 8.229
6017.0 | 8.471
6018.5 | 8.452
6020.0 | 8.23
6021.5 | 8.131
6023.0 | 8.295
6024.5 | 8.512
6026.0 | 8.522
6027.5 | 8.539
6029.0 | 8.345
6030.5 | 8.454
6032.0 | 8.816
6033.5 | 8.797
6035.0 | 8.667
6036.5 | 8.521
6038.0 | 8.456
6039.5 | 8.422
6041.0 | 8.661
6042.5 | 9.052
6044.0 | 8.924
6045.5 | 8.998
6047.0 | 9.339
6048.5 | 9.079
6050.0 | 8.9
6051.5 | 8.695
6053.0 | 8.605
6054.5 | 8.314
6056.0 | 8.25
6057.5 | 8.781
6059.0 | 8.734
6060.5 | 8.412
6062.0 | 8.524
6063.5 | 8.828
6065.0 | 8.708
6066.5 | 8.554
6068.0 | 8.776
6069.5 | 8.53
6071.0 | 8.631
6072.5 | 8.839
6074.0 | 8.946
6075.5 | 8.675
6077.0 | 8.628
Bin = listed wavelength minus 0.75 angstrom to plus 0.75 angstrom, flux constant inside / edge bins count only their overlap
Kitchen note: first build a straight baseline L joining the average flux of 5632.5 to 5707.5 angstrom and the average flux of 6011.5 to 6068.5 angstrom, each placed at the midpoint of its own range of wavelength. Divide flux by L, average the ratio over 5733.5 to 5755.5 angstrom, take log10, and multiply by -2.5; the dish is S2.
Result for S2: -0.06 mag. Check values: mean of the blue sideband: 8.19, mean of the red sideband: 8.59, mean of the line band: 8.71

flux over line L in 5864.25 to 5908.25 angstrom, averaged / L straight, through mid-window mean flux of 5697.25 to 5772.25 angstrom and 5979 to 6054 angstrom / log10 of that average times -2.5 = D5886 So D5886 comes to 0.10 mag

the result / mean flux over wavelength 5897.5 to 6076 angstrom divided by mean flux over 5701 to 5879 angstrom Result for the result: 0.98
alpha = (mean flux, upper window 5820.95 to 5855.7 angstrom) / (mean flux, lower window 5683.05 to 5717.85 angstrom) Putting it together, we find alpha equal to 1.1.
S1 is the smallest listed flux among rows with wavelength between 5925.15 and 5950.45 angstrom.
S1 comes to 7.55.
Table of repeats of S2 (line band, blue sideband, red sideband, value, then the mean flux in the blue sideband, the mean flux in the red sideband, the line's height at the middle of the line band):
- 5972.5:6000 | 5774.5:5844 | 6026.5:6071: 0.06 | 8.62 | 8.68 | 8.66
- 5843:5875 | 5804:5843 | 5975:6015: 0.03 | 8.82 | 8.26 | 8.7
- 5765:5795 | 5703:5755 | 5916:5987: 0.02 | 8.56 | 8.31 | 8.5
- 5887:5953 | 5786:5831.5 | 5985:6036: 0.06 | 8.65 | 8.32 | 8.47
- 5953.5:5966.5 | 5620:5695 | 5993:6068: 0.03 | 8.1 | 8.53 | 8.45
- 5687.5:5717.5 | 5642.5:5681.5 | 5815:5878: 0.02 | 8.22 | 8.65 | 8.31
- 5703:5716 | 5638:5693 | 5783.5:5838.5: 0.03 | 8.18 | 8.64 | 8.32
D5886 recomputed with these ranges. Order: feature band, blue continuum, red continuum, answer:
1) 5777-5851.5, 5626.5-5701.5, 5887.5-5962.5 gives -0.068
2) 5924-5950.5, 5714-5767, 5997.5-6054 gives 0.036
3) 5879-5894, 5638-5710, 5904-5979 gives 0.189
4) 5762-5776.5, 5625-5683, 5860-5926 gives -0.069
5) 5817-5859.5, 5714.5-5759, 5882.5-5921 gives -0.087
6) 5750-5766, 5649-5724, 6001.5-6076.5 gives -0.013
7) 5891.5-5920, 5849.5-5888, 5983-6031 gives 0.049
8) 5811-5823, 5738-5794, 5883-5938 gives -0.089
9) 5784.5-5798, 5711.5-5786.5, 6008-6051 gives 0.025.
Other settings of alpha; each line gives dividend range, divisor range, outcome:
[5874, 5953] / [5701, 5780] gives 0.93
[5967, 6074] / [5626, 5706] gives 1.04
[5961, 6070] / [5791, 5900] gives 1.02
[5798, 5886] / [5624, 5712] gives 1.05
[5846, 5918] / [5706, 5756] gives 0.93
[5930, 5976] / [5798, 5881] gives 0.97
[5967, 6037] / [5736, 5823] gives 0.98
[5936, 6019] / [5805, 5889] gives 0.98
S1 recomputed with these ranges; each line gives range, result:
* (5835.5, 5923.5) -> 5.675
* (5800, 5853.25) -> 8.014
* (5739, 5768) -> 7.976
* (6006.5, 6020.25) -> 8.137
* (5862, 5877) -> 8.061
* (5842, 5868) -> 8.001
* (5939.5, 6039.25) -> 7.522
